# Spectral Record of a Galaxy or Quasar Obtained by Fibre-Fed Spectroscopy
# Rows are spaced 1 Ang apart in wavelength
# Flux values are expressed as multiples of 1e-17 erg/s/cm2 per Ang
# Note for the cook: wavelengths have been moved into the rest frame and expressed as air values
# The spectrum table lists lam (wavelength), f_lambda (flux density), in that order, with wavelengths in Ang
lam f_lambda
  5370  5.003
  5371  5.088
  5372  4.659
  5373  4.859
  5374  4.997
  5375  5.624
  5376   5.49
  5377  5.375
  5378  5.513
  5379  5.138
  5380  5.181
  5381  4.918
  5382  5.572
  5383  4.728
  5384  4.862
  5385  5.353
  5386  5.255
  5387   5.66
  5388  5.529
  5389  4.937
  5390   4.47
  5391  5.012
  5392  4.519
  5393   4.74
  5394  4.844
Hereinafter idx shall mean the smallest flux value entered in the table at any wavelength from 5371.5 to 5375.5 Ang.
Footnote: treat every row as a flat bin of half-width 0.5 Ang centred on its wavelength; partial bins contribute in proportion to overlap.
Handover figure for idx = 4.659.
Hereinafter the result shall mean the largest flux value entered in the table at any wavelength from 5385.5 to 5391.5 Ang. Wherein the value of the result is 5.66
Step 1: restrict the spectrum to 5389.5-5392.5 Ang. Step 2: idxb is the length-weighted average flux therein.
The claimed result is 4.67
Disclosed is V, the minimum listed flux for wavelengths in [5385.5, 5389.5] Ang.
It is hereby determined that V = 4.937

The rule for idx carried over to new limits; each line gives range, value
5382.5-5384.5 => 4.728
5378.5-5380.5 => 5.138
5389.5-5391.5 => 4.47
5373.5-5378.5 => 4.997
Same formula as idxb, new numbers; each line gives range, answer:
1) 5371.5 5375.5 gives 5.03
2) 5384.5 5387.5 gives 5.42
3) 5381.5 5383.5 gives 5.15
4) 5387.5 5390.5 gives 4.98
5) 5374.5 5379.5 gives 5.43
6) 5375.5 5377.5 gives 5.43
